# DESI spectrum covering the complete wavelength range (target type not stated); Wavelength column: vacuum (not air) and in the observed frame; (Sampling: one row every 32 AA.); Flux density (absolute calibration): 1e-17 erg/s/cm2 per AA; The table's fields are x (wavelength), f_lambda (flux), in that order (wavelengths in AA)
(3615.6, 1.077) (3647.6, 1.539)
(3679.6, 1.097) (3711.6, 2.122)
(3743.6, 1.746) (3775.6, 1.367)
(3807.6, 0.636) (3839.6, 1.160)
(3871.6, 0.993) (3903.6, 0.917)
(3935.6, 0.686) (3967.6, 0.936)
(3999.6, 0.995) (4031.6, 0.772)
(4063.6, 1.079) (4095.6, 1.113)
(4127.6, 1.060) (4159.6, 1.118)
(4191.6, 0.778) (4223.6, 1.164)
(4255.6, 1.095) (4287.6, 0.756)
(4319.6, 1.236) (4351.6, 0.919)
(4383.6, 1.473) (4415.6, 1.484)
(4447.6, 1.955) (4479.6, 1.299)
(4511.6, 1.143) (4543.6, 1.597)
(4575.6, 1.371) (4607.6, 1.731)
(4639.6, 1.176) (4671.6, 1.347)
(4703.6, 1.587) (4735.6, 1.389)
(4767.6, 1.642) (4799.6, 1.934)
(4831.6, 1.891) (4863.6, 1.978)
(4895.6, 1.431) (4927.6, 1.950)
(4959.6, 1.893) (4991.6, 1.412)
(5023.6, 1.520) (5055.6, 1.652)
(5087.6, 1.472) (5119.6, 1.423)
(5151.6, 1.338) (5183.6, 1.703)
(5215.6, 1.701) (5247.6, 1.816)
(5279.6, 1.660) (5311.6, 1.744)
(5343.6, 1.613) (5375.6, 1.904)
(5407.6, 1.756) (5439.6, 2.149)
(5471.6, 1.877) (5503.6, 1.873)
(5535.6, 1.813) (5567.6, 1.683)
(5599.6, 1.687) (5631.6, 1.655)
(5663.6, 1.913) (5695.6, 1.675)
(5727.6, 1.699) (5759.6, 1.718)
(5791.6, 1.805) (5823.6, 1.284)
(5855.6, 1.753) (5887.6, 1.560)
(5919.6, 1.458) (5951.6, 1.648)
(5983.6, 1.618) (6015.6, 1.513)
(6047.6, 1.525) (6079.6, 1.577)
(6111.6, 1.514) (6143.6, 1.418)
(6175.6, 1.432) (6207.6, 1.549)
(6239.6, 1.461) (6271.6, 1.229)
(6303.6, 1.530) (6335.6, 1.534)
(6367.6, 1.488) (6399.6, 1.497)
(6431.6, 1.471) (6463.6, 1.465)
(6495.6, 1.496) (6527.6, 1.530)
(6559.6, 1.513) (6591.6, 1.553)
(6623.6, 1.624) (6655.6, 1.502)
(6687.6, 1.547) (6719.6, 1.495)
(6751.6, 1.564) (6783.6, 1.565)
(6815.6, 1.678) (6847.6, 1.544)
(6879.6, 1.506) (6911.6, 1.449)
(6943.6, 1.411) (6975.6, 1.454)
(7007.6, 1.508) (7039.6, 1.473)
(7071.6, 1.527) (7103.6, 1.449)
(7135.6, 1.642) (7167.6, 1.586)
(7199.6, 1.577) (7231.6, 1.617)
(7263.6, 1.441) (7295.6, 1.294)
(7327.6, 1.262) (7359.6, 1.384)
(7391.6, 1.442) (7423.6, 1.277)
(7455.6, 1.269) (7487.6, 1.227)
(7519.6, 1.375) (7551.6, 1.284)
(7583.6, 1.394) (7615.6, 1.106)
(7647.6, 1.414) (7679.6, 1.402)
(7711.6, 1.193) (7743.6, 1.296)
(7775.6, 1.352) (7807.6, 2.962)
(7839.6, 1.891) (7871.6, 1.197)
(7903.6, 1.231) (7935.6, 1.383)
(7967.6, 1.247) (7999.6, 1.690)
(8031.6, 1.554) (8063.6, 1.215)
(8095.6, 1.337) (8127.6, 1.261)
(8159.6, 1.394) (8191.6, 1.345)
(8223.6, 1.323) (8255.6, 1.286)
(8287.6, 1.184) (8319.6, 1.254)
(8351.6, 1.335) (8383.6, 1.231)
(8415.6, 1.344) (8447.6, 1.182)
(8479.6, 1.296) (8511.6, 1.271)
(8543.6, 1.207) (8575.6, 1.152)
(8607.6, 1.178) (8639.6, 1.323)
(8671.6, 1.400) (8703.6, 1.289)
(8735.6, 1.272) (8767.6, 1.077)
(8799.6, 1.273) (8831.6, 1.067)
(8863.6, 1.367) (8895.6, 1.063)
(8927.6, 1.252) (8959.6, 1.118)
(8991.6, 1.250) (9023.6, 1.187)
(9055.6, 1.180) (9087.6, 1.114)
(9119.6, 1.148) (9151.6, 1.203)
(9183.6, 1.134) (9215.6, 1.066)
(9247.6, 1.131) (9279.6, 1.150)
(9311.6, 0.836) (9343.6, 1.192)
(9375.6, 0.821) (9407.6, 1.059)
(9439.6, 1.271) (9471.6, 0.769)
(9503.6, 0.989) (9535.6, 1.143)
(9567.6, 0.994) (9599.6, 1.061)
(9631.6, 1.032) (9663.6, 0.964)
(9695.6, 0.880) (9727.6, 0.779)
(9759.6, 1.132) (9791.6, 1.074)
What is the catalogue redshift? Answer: 0.191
